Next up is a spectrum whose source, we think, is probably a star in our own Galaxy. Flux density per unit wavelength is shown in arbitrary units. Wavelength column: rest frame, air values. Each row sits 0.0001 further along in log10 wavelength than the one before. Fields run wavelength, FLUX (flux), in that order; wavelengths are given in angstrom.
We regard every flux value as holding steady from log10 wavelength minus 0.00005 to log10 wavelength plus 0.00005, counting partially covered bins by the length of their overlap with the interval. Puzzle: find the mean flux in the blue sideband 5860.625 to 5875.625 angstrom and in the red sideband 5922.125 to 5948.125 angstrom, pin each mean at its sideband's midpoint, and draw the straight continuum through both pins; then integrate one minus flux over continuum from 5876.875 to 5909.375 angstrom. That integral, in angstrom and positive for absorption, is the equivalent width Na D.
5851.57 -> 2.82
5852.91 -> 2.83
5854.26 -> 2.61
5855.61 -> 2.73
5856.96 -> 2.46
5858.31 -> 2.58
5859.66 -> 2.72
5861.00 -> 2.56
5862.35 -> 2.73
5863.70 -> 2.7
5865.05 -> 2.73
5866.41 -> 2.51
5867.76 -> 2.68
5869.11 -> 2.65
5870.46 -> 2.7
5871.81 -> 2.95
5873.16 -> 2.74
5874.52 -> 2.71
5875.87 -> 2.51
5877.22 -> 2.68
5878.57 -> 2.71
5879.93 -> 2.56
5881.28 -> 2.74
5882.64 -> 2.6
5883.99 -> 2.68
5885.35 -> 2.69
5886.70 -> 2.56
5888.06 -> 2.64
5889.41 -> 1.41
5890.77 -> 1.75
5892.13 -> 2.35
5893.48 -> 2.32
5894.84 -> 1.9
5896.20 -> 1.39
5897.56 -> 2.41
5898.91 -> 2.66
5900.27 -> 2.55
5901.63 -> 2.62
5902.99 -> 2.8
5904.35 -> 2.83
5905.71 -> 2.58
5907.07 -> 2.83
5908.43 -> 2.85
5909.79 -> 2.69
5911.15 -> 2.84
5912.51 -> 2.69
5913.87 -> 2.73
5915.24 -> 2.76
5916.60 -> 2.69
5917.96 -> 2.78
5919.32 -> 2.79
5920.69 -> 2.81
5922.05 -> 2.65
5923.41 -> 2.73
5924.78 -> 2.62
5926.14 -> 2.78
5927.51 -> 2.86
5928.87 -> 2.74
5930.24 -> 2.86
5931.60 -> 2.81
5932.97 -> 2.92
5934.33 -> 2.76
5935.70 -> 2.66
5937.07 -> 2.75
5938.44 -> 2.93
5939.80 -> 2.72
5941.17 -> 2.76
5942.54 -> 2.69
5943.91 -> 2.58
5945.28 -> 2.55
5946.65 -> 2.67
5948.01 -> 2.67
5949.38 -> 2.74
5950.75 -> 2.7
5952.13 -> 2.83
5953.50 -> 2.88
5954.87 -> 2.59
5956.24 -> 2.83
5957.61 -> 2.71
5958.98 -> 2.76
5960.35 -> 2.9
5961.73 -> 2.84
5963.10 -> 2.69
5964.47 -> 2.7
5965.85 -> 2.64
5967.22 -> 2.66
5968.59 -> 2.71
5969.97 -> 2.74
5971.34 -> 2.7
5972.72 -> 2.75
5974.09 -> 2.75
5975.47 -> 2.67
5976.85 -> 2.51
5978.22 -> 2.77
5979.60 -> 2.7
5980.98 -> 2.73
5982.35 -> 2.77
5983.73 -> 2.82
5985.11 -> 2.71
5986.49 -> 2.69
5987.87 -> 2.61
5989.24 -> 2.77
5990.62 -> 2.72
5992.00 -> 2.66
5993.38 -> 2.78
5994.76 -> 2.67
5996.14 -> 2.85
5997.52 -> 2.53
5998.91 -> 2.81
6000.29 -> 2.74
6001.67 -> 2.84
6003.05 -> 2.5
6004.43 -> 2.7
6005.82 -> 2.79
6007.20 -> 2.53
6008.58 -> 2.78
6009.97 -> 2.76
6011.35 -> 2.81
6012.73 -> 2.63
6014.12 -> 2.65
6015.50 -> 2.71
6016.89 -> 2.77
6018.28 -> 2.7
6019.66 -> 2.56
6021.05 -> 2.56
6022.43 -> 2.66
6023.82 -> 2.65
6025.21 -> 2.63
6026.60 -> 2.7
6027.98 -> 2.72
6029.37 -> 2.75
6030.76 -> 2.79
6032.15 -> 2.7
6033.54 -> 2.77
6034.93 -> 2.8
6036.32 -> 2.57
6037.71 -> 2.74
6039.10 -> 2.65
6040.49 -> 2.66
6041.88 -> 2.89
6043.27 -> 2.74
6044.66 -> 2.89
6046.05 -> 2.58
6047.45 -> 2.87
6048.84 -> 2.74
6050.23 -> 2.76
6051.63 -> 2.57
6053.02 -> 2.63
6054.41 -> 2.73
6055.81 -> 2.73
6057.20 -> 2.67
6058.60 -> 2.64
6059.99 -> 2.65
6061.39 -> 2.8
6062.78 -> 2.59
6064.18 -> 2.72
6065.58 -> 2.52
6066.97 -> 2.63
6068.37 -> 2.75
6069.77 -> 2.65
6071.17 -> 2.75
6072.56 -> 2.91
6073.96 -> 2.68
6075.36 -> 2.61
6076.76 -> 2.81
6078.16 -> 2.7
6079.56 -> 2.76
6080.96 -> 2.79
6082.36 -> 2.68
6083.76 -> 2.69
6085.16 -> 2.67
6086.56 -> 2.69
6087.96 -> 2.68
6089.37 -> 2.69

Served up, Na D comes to 2.97 angstrom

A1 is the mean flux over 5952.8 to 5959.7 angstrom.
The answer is 2.76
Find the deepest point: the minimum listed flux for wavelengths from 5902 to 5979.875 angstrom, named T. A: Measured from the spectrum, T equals 2.51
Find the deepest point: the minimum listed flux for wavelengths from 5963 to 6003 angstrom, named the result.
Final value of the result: 2.51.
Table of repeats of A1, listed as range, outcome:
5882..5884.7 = 2.64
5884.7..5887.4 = 2.63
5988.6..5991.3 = 2.74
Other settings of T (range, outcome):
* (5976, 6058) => 2.5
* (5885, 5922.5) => 1.39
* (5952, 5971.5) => 2.59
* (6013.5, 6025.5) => 2.56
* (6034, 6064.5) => 2.57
